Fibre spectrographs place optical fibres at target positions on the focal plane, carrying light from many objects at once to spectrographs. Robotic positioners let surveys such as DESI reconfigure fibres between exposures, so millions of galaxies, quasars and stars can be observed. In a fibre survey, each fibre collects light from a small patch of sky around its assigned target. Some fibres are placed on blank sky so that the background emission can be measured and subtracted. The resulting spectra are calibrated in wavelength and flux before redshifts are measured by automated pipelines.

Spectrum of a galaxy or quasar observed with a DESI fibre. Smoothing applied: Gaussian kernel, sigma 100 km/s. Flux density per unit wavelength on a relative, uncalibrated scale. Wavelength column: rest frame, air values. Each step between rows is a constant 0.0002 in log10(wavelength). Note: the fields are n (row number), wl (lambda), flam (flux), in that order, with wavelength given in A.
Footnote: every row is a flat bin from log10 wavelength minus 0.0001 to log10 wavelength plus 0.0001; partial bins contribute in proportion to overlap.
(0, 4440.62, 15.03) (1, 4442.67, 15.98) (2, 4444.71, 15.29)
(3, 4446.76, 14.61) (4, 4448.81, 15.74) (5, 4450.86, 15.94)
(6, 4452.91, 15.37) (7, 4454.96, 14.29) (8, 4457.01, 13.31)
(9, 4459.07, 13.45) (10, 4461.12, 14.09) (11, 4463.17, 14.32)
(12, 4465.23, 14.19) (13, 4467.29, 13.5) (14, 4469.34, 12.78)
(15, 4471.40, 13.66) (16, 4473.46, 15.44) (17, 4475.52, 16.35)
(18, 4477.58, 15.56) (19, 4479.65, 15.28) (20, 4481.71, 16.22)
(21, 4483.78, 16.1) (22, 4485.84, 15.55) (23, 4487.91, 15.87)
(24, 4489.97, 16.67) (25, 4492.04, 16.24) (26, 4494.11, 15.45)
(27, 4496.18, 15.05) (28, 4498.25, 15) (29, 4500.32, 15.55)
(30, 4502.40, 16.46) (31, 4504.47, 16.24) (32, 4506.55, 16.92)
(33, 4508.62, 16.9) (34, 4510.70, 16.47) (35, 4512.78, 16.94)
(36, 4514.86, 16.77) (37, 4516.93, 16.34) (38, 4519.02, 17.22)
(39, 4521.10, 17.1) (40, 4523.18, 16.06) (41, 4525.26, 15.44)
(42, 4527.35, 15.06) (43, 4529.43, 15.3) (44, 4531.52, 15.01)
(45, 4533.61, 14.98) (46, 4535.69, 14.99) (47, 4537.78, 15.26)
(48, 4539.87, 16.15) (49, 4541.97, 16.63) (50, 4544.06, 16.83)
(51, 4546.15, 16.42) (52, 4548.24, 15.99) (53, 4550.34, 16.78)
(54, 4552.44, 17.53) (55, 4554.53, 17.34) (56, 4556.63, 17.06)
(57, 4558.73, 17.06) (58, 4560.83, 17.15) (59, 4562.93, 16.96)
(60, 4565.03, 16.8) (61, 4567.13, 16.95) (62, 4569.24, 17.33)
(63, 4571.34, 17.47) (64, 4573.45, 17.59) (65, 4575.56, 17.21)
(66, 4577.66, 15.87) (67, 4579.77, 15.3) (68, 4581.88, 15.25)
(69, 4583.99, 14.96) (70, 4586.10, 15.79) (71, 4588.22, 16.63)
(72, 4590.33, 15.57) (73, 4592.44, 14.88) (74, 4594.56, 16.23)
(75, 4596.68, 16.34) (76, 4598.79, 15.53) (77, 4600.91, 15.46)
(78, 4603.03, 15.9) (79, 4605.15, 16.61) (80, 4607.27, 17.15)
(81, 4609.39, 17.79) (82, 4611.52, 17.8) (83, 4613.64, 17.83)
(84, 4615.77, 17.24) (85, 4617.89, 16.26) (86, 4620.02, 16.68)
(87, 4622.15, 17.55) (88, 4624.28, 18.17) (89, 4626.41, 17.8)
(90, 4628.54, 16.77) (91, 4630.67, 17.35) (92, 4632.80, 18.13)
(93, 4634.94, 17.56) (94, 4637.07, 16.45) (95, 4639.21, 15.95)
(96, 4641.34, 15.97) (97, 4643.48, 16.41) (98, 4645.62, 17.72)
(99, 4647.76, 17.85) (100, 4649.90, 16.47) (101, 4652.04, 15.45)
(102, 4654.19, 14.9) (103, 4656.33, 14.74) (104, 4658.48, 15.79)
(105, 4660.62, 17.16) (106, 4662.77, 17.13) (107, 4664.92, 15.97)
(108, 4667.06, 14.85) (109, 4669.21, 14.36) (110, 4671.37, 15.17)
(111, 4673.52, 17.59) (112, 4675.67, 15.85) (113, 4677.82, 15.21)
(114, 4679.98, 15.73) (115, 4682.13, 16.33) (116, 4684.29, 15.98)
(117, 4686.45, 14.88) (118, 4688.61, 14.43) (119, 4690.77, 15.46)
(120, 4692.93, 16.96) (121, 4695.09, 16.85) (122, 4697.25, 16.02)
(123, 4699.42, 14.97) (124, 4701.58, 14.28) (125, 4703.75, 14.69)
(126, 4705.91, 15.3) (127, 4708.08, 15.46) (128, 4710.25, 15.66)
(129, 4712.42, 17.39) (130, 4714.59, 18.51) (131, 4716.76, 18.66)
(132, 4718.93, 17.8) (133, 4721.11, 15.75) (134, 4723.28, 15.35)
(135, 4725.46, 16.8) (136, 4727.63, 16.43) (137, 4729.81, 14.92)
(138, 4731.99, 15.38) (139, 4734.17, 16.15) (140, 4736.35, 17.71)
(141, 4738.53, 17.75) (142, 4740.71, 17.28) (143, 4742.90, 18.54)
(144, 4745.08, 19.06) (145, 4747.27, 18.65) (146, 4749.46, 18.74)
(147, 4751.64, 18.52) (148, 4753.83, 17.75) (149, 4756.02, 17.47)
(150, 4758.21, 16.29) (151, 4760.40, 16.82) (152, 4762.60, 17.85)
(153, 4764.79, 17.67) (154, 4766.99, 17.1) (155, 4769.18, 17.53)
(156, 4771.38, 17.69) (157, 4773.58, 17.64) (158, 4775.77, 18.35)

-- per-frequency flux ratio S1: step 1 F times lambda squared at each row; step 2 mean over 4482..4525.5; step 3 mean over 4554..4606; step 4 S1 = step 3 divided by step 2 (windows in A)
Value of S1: 1.04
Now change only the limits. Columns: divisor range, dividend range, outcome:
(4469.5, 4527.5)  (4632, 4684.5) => 1.09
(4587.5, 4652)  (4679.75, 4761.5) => 1.03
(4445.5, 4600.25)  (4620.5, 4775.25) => 1.13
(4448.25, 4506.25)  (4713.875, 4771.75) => 1.28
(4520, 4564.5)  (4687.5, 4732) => 1.06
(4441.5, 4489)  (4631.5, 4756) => 1.22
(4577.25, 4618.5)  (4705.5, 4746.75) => 1.10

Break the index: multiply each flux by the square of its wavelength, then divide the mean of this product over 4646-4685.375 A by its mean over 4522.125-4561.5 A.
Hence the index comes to 1.0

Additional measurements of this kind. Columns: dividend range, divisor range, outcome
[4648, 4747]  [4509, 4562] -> 1.06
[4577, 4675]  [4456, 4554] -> 1.10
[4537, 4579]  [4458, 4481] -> 1.21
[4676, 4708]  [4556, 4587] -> 0.99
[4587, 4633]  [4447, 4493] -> 1.19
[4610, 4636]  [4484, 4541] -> 1.15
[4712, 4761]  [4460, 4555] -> 1.21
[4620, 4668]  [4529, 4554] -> 1.09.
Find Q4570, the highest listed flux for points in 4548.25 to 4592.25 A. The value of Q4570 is 17.59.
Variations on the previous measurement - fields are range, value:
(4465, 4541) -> 17.22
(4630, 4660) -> 18.13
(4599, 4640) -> 18.17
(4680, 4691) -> 16.33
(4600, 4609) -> 17.15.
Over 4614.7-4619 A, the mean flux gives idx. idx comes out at 16.7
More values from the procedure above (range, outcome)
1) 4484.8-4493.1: 16.1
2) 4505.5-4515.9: 16.8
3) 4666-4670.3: 14.6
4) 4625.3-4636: 17.5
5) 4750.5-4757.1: 17.9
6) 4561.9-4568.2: 16.9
